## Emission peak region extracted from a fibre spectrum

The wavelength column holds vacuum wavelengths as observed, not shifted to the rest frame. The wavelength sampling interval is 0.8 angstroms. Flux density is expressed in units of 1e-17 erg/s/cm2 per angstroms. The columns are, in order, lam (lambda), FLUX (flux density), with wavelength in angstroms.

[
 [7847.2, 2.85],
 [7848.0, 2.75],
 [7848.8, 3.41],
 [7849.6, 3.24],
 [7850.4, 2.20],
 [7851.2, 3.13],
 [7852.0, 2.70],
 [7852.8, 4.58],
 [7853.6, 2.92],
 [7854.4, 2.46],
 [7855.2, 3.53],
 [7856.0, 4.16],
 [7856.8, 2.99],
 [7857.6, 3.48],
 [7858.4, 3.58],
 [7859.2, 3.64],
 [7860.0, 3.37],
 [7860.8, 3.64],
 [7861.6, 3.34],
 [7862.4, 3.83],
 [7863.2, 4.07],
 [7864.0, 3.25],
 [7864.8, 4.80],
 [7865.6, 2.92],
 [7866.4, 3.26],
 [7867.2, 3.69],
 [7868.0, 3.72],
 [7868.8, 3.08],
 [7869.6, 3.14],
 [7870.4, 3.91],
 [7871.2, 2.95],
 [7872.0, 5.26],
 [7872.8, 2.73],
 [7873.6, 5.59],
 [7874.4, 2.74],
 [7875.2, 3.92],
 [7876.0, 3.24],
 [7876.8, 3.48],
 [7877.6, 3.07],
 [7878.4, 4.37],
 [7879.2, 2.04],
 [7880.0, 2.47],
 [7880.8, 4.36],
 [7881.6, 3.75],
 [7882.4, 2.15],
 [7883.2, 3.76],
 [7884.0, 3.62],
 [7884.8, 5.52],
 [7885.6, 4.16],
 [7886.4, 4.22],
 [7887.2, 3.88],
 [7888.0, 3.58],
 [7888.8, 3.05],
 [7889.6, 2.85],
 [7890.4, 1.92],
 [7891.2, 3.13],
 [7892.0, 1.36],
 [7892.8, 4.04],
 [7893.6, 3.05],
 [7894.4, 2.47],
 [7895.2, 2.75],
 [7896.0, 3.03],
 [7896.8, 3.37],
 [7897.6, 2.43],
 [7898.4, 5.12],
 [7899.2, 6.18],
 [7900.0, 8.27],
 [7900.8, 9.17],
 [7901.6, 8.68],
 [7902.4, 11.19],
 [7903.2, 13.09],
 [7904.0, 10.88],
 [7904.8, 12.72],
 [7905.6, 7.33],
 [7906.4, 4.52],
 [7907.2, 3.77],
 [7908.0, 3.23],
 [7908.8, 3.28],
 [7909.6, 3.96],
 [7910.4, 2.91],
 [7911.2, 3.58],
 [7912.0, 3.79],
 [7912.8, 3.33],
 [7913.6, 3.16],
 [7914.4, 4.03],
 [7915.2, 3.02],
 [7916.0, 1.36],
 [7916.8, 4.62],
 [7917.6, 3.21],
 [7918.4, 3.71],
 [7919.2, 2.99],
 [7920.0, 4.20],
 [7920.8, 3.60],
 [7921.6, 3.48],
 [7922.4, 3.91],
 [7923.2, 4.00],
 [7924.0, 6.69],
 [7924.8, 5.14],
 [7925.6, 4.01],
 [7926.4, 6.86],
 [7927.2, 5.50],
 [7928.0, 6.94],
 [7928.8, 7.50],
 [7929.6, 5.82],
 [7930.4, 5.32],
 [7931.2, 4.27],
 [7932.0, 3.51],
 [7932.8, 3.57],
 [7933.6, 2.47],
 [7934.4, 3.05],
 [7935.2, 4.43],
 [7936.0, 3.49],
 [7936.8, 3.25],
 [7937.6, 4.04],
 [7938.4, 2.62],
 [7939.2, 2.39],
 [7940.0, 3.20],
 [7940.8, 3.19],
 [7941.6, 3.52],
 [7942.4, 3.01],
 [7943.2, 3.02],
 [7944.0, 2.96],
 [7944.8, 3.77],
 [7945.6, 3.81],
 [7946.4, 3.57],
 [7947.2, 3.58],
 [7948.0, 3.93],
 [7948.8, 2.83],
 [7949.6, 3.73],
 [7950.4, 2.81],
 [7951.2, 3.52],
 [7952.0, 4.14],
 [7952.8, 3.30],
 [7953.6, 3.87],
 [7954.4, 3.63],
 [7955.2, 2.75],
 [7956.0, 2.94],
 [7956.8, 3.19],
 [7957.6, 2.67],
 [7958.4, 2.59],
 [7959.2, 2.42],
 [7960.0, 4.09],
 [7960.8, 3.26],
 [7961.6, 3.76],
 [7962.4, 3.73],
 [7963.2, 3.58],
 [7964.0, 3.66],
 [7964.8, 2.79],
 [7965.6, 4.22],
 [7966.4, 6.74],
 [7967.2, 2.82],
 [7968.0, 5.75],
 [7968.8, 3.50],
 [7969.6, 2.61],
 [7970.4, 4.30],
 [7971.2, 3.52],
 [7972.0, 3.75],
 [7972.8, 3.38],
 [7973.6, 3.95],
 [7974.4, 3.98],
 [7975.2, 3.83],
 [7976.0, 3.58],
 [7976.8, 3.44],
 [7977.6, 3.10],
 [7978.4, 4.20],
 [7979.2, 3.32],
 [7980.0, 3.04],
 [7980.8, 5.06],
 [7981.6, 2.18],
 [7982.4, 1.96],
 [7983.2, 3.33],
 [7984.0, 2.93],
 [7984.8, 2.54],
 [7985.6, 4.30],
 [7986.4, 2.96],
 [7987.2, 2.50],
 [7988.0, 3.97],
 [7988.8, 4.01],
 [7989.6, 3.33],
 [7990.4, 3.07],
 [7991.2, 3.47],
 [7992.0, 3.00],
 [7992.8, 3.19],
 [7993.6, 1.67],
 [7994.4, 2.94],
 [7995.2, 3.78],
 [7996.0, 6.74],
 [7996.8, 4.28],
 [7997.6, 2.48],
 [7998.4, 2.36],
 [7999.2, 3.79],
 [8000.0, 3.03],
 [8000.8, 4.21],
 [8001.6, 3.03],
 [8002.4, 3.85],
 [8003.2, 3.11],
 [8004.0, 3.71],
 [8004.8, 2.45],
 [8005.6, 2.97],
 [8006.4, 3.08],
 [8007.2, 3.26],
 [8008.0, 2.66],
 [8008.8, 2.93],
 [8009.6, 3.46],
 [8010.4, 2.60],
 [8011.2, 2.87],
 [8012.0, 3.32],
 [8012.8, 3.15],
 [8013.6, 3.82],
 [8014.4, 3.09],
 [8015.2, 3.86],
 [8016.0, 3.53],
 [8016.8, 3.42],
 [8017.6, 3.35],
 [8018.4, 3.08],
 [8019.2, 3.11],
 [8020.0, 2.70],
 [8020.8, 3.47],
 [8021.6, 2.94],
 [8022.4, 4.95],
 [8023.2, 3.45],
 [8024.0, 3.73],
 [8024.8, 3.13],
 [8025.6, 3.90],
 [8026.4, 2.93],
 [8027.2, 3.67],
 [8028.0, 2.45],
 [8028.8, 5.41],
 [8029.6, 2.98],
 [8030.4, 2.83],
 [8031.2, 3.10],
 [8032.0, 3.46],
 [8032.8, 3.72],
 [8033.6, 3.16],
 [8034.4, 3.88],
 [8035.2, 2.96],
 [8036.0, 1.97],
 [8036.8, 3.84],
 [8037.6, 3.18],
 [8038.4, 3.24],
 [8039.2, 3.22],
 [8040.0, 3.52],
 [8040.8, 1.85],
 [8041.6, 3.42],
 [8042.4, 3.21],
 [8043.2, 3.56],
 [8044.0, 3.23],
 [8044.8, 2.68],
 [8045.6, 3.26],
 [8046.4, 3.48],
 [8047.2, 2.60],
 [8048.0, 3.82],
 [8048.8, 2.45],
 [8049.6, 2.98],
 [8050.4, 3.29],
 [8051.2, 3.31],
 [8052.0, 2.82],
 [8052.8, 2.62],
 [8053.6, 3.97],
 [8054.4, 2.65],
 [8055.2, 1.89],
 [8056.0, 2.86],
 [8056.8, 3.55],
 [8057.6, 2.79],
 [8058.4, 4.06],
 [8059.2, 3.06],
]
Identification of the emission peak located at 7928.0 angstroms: [N II]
